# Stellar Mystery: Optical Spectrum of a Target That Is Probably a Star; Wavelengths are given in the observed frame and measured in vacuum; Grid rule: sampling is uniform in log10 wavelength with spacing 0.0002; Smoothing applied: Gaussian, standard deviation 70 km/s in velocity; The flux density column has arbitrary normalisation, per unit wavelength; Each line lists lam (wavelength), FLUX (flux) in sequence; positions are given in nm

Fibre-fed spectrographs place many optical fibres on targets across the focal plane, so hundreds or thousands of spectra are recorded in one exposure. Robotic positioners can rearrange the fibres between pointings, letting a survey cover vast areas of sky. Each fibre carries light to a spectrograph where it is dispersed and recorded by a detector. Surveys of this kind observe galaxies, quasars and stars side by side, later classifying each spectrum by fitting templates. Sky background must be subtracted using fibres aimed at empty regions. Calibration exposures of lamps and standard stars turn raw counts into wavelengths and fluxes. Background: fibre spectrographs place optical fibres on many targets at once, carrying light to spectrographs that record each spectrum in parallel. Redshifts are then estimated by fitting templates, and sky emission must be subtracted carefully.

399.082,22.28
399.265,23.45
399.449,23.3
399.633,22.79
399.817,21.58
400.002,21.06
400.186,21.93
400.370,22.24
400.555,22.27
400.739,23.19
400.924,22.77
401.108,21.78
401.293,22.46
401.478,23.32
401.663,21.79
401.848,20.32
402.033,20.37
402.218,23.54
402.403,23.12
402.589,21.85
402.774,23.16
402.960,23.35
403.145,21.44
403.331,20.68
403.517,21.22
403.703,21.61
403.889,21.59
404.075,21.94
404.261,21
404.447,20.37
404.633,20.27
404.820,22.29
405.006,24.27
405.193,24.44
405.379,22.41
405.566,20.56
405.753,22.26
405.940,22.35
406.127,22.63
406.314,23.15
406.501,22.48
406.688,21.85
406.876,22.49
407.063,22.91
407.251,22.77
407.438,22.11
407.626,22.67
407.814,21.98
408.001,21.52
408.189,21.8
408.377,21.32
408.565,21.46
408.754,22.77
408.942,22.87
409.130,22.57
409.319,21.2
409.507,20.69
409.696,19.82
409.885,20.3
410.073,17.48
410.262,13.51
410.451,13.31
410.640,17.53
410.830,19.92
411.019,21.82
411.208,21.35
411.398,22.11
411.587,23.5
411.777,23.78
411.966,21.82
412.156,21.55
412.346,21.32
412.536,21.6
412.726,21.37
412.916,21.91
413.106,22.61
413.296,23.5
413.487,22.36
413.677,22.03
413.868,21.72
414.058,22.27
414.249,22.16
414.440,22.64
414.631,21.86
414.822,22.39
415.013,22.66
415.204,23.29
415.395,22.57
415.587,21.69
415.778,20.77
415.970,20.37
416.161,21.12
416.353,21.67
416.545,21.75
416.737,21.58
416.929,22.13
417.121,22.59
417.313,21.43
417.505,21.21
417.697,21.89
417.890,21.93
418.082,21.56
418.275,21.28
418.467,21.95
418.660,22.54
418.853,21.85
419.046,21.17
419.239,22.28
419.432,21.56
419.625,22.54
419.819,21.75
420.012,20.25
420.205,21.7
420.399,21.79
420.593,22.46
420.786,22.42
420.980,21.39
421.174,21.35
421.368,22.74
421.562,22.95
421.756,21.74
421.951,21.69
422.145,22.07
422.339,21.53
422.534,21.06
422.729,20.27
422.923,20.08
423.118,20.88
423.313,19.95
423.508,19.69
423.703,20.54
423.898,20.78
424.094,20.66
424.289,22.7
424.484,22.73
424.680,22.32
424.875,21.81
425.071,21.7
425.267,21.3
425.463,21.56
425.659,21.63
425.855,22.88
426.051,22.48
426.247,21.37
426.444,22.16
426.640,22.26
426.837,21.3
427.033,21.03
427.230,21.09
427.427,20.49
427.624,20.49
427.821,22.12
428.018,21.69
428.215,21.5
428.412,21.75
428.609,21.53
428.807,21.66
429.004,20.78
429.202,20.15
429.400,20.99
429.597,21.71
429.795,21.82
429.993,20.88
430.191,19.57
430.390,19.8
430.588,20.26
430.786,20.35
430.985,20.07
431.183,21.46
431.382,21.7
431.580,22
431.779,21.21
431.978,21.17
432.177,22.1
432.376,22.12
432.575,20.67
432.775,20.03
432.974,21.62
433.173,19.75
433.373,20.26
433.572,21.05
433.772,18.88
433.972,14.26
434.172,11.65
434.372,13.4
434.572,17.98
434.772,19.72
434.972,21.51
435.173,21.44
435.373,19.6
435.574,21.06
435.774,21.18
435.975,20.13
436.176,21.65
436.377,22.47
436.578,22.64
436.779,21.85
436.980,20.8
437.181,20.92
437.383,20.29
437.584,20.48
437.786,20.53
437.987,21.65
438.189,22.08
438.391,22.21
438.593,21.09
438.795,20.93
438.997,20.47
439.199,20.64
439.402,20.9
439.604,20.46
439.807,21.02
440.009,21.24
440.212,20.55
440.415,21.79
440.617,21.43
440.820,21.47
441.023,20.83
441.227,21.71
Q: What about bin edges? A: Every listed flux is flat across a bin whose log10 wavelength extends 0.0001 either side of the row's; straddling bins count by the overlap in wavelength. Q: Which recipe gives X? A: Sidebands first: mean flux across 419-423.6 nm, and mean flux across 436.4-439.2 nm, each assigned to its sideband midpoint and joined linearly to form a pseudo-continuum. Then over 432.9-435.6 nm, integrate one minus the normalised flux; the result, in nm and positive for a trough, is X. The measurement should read 0.337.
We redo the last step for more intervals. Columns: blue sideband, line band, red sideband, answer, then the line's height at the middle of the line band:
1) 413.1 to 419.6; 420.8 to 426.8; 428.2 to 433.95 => -0.05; 21.4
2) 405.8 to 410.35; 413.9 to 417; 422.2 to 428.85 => -0.07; 21.4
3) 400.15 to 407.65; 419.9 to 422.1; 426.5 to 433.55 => -0.04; 21.5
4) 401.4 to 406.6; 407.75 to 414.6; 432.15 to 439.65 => 0.16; 21.7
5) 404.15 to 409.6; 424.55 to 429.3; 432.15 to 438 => -0.21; 20.6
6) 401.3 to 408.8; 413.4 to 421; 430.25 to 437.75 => -0.20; 21.3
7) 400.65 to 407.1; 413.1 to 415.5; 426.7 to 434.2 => -0.10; 21.6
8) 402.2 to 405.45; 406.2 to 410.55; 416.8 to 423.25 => 0.20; 22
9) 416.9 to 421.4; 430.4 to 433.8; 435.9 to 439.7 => 0.08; 21.4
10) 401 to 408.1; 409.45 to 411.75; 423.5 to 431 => 0.26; 21.9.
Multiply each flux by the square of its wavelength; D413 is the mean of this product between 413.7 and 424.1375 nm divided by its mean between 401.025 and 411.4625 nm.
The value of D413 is 1.07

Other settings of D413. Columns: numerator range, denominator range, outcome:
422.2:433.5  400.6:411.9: 1.09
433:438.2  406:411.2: 1.08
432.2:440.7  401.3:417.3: 1.07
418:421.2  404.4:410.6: 1.08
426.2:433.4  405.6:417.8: 1.07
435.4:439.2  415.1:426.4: 1.06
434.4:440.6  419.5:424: 1.05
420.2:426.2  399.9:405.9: 1.08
